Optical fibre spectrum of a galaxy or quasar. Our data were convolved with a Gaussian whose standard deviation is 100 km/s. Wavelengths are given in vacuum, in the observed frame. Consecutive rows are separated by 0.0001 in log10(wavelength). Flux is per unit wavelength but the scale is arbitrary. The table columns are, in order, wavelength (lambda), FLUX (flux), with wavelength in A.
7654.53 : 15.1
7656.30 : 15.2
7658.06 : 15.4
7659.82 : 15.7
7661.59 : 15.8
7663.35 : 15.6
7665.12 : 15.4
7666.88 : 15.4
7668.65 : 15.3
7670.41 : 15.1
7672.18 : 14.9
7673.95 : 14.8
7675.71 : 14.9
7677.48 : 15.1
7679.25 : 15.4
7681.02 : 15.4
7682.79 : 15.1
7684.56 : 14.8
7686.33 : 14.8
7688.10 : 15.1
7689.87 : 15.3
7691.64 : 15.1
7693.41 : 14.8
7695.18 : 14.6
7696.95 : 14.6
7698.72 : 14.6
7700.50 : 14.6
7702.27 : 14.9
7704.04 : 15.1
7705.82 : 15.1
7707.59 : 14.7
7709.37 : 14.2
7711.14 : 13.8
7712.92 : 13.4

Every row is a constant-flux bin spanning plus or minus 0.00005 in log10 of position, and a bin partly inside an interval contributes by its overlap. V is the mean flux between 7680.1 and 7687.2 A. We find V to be 15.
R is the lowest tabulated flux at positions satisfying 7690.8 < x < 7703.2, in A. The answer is 14.6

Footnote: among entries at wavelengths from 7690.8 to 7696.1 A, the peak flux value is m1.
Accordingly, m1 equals 15.1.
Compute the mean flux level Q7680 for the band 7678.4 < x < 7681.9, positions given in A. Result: 15.4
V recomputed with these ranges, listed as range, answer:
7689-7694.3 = 15.1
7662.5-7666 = 15.5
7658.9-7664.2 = 15.7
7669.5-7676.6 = 14.9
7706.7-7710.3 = 14.5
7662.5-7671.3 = 15.4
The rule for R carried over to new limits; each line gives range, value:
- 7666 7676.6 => 14.8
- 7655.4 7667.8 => 15.2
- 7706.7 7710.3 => 14.2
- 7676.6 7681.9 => 15.1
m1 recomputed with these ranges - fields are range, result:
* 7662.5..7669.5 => 15.6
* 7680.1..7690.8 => 15.4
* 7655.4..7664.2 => 15.8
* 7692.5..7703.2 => 14.9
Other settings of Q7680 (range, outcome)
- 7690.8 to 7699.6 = 14.8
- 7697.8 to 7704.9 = 14.8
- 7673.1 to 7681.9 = 15.1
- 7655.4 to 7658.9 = 15.3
